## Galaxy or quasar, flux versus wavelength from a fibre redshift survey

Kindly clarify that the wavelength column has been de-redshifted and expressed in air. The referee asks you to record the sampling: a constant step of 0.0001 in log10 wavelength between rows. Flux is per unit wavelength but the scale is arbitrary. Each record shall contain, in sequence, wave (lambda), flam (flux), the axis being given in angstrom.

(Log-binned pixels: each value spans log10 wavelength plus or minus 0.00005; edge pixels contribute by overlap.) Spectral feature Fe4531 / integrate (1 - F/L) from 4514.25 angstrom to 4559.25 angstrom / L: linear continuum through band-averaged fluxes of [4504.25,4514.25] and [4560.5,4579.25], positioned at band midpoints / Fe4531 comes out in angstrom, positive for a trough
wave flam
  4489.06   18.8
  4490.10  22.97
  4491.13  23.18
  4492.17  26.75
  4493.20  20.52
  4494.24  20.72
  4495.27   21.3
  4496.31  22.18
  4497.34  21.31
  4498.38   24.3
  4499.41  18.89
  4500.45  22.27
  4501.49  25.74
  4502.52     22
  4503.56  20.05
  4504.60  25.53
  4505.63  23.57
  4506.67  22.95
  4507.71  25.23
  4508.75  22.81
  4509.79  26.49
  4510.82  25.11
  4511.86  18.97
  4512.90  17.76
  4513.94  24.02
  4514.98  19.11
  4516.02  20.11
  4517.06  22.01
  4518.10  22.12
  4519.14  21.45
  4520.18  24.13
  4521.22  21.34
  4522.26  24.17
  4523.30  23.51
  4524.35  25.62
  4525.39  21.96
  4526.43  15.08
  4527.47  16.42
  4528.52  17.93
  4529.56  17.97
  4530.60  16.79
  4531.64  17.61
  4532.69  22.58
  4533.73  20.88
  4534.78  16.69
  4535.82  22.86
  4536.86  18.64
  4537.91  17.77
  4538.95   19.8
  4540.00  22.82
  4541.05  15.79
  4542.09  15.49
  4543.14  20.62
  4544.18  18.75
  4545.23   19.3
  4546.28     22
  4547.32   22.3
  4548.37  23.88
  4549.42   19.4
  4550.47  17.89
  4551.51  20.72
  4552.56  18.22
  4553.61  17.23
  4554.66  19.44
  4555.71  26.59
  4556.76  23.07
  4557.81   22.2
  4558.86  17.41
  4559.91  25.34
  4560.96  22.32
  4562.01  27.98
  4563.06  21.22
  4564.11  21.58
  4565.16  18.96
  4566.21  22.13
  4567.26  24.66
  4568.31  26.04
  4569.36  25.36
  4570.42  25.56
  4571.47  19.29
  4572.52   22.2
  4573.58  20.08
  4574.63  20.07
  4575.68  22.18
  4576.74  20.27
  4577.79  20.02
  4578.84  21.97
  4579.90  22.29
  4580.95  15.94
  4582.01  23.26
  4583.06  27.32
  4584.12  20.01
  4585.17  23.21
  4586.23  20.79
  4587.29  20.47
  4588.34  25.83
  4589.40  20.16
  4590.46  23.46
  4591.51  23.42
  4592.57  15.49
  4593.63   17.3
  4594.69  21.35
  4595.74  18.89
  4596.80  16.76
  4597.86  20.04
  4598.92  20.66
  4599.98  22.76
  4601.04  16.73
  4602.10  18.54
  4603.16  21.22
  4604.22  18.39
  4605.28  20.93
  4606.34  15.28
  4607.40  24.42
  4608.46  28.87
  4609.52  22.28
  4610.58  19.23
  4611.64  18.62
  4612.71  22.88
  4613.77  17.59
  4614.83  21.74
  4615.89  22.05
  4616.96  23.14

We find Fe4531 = 5.0 angstrom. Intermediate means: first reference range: 23.2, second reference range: 22.3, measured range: 20.2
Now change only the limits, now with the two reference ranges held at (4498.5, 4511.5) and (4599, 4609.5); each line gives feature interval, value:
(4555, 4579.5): -0.7 angstrom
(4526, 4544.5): 3.3 angstrom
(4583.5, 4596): 0.2 angstrom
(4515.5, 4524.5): 0.2 angstrom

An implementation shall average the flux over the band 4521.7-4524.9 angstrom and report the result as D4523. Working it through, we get 24.3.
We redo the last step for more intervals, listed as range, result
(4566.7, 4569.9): 25.3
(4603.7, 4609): 21.6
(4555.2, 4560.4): 22.9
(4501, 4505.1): 23.3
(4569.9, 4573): 22.4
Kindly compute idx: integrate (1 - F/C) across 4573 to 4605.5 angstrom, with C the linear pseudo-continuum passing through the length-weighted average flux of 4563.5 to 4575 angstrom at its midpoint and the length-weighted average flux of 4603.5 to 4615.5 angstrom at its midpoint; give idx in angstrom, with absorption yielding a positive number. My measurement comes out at 1.57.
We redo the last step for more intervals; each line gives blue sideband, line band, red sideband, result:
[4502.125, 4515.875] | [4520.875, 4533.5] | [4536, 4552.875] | 0.6 angstrom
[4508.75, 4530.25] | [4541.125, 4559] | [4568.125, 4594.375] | 1.0 angstrom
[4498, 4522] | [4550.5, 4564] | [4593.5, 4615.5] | -0.2 angstrom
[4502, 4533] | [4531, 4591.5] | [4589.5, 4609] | -1.3 angstrom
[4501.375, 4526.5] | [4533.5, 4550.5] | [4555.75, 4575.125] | 2.1 angstrom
